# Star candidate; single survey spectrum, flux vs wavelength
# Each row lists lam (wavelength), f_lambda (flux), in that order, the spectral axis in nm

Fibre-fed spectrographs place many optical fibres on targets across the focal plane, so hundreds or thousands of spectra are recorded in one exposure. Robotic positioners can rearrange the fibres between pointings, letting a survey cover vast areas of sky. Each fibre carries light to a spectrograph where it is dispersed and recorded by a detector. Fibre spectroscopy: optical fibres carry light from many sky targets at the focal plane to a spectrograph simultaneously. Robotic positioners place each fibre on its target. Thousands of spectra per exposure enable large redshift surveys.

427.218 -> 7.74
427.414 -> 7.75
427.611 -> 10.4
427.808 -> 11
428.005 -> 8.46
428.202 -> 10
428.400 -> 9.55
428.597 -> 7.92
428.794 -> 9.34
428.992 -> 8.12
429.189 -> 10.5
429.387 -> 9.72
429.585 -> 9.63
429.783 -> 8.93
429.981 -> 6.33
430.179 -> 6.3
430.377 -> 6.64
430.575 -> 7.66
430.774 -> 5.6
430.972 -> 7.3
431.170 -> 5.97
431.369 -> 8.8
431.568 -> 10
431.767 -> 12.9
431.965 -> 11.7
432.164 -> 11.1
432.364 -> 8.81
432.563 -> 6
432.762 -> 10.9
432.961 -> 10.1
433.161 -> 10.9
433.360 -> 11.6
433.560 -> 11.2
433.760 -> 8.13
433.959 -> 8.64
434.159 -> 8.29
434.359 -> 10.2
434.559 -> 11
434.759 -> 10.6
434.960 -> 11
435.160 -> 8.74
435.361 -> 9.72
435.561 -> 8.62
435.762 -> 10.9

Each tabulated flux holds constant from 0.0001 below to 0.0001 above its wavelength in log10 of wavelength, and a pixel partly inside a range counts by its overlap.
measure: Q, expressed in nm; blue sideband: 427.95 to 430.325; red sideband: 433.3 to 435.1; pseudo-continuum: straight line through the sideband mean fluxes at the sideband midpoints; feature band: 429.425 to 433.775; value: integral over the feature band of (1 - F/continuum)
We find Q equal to 0.19 nm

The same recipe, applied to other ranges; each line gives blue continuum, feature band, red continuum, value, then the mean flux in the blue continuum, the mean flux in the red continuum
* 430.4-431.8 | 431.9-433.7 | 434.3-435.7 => -0.265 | 8.01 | 10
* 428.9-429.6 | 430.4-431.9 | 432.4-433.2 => 0.173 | 9.49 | 9.32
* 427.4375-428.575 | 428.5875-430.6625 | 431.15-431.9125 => 0.308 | 9.61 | 9.92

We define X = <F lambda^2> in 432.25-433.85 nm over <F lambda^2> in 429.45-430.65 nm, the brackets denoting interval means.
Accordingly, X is 1.3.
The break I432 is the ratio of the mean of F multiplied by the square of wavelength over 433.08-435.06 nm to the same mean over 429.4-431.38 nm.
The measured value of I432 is 1.40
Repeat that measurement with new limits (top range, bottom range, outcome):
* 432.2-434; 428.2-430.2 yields 1.12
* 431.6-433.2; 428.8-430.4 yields 1.24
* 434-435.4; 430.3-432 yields 1.19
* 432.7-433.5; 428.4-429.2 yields 1.25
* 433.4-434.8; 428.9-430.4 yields 1.19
